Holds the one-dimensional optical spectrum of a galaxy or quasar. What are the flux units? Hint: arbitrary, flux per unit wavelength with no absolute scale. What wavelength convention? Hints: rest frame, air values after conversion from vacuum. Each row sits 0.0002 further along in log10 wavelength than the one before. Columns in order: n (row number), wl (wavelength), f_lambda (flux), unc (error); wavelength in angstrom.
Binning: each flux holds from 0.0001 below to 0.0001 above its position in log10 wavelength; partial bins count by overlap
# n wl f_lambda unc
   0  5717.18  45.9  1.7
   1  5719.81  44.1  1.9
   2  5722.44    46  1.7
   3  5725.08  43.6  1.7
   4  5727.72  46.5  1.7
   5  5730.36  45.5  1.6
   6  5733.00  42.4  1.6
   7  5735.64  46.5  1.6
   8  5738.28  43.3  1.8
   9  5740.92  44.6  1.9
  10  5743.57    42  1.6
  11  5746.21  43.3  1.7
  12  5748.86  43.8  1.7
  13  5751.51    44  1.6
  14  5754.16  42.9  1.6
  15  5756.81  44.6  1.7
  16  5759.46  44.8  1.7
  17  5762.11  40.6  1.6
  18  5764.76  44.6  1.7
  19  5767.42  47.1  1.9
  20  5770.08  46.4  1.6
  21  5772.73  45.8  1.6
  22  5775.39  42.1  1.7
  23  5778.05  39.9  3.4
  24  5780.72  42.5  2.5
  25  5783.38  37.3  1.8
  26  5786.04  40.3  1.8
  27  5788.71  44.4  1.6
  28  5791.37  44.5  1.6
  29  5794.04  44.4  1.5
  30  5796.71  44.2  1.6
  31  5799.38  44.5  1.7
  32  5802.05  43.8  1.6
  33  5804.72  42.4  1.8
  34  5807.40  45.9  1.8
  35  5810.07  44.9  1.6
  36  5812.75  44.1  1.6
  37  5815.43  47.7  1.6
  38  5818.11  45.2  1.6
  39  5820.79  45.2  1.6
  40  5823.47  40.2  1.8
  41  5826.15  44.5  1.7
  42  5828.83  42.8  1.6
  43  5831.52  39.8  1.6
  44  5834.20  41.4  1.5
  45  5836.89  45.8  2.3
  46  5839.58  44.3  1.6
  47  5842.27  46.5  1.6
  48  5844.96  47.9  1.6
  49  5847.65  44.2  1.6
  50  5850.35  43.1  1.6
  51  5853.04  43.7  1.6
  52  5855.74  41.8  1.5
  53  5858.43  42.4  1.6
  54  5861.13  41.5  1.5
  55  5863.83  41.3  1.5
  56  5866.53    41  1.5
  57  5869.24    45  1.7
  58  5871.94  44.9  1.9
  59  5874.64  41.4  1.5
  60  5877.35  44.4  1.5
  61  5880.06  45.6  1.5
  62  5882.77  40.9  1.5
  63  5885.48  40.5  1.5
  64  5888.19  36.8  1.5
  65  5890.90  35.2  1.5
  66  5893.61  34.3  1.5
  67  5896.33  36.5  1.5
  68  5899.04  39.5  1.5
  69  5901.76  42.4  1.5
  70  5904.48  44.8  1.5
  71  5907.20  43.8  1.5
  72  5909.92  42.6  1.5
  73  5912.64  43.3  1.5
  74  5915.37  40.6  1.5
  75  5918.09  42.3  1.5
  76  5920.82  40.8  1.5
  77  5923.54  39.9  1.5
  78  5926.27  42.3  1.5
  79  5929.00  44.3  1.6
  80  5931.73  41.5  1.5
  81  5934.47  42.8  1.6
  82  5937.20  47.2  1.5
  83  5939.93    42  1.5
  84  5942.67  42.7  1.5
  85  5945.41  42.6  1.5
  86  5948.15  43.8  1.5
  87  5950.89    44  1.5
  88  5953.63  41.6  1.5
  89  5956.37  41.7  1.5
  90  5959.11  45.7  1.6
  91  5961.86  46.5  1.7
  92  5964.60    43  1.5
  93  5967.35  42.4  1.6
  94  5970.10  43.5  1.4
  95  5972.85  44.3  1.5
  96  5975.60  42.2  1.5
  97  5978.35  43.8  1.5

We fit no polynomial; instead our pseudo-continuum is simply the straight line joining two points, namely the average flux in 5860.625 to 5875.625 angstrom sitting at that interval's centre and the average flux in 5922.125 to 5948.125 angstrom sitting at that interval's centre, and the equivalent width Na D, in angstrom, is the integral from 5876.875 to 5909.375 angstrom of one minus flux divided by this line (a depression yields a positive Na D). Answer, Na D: 1.8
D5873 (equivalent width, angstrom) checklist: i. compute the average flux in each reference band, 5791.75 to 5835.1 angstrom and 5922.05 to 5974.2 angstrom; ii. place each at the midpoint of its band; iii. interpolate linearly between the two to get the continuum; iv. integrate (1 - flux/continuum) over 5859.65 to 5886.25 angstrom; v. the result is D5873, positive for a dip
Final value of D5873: 0.5 angstrom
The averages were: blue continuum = 43.9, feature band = 42.7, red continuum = 43.3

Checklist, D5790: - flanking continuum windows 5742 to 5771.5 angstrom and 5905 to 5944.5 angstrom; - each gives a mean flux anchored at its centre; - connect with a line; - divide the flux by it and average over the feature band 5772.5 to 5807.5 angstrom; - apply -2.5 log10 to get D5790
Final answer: 0.024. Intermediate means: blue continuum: 44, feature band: 42.8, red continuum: 42.6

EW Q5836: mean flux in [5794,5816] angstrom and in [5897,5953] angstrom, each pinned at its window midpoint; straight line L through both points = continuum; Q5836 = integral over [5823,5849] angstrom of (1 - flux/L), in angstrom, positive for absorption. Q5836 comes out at 0.1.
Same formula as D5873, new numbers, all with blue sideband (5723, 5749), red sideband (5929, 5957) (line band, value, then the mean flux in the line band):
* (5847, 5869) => 0.6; 42.4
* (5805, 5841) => -0.2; 43.9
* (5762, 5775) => -0.3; 45.1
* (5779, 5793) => 0.7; 41.8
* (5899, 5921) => 0.4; 42.5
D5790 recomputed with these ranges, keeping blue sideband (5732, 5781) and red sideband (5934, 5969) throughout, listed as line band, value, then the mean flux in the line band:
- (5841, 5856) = -0.03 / 44.7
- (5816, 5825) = -0.01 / 43.9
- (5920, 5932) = 0.04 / 41.9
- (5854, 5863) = 0.04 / 42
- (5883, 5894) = 0.17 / 37.4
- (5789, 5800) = -0.02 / 44.4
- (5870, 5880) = -0.01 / 43.9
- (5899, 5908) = 0.02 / 43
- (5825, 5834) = 0.04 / 42.2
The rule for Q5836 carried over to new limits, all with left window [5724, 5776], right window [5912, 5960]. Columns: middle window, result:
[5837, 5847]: -0.6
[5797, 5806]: 0.0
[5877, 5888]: 0.3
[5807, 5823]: -0.5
